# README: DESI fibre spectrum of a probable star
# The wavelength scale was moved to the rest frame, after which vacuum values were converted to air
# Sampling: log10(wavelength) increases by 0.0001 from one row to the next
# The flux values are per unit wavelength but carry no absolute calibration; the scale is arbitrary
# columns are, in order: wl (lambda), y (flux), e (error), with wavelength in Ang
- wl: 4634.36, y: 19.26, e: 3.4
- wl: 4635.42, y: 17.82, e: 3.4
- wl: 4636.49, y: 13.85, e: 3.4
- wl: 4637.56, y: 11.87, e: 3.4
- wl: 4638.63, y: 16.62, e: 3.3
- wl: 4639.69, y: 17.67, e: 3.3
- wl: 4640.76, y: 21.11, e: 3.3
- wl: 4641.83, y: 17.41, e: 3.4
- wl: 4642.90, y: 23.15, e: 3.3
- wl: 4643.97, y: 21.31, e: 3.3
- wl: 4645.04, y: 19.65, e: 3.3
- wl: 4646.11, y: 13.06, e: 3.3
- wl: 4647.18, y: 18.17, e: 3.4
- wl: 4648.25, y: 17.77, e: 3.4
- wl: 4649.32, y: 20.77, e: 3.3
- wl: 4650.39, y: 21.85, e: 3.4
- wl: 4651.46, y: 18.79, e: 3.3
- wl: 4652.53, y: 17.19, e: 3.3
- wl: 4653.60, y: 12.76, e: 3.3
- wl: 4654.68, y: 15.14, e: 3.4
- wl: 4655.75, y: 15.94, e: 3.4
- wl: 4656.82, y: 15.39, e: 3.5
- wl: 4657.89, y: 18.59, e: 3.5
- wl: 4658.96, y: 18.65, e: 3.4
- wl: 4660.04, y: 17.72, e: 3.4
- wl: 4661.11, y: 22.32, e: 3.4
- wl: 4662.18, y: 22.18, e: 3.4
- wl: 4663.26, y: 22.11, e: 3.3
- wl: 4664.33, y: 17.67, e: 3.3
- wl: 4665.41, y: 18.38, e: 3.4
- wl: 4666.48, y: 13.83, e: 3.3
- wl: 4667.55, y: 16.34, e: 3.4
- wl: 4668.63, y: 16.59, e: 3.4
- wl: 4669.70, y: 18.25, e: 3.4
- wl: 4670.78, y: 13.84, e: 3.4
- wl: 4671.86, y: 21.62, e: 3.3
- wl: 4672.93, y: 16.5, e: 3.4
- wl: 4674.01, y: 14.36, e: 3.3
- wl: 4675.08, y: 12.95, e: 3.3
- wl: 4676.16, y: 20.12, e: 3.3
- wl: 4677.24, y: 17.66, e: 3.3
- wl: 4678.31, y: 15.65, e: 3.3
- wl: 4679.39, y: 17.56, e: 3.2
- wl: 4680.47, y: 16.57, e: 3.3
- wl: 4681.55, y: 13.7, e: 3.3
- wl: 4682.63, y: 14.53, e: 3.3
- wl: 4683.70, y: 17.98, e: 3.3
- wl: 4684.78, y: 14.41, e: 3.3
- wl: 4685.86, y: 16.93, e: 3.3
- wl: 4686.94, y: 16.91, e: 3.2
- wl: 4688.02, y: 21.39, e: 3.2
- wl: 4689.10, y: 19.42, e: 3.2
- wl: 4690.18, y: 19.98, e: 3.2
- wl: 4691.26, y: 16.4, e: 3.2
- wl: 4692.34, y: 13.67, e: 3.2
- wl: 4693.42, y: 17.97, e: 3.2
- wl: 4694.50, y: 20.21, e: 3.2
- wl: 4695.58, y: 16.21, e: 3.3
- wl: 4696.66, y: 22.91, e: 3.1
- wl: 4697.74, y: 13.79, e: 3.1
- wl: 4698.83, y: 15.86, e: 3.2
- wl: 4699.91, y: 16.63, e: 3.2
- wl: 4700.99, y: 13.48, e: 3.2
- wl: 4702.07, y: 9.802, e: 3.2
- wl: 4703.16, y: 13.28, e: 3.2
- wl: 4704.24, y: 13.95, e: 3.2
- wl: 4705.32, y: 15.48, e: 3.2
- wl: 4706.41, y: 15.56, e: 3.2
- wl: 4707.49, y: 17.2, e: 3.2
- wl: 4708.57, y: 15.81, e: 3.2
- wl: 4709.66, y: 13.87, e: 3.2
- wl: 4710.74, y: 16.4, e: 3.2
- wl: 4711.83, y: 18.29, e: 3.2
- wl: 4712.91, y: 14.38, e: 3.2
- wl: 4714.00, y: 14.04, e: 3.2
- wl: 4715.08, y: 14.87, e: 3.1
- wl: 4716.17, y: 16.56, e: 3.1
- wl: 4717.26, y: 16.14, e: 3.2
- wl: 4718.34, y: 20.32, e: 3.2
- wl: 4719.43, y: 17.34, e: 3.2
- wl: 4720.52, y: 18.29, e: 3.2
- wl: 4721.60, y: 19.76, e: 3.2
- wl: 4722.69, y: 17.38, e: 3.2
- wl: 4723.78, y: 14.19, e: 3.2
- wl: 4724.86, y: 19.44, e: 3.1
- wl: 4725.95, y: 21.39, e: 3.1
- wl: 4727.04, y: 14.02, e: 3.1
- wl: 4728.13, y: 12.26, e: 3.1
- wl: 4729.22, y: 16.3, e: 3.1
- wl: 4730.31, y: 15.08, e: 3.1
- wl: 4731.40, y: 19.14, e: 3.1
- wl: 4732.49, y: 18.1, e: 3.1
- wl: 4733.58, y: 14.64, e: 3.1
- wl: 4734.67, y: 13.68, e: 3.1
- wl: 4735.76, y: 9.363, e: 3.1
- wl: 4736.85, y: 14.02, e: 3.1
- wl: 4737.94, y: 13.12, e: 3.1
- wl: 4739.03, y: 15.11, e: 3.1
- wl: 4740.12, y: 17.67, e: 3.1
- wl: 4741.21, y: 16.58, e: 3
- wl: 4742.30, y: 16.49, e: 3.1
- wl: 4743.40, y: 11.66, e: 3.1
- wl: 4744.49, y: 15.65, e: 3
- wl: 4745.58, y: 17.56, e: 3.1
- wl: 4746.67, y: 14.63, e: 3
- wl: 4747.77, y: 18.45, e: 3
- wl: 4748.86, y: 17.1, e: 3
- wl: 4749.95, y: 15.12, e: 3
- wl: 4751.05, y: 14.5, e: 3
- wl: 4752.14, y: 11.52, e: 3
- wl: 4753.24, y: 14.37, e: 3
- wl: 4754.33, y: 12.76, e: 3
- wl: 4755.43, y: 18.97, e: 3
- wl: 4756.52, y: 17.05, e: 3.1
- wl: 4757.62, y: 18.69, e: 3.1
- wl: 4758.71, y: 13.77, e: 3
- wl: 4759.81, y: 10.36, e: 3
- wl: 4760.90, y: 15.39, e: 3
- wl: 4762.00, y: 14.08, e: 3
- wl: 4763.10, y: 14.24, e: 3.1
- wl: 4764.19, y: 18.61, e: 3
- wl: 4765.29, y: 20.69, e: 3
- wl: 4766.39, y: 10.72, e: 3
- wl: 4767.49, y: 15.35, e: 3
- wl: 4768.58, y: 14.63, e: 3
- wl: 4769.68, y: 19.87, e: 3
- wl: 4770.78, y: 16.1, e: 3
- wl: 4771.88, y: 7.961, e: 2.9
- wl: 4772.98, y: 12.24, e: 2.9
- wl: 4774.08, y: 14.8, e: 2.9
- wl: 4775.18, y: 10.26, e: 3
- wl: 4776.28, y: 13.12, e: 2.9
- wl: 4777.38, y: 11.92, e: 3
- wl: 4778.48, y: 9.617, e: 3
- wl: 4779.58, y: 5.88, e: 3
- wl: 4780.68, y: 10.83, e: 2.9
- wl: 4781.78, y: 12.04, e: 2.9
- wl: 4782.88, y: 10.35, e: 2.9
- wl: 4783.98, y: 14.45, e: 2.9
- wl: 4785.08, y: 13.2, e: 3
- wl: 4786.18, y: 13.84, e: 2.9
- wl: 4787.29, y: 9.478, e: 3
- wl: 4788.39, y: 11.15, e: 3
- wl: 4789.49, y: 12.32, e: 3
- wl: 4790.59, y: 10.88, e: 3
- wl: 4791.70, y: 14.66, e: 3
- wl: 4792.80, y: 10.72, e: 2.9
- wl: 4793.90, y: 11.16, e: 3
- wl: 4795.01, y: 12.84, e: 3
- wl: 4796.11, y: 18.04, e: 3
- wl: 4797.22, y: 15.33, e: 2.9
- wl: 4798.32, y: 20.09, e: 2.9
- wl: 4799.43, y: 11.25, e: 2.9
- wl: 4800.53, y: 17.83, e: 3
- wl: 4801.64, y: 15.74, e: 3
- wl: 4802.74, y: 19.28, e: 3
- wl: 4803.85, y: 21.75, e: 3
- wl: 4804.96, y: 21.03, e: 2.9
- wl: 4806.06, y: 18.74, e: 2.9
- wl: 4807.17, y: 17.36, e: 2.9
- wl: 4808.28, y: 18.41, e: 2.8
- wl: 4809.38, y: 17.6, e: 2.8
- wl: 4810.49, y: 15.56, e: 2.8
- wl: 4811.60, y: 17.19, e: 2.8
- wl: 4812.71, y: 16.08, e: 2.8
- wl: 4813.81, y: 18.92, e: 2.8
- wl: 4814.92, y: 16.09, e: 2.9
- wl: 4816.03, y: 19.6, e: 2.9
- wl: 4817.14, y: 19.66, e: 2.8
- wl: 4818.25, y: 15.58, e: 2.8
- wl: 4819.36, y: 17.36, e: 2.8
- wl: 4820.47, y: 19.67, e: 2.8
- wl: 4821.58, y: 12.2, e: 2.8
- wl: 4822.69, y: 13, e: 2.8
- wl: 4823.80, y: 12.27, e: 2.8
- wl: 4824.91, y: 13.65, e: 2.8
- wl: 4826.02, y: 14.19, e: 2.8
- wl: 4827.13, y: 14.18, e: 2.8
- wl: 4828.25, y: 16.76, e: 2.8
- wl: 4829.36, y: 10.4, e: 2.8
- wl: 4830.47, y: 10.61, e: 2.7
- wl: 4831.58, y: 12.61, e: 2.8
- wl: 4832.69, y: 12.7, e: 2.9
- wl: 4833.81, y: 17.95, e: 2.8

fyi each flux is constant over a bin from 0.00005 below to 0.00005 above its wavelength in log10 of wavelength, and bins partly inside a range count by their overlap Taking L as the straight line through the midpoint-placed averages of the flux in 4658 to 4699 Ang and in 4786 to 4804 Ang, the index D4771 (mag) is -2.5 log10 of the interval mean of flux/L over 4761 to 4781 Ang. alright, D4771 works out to 0.12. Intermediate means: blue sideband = 17.5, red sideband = 14.3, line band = 13.5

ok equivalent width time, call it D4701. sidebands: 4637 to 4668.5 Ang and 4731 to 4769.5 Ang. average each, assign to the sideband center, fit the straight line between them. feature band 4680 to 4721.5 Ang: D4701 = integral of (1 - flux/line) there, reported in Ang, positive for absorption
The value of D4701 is 0.8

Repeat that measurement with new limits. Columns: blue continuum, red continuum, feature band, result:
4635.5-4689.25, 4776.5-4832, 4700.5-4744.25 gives 1.8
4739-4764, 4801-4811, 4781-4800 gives 4.9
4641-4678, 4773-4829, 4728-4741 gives 1.0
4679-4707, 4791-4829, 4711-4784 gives 5.9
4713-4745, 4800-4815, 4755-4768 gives 0.9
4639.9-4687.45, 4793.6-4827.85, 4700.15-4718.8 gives 2.1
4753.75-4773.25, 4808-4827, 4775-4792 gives 4.4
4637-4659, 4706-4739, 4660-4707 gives 0.2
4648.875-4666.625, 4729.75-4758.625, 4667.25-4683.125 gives 1.1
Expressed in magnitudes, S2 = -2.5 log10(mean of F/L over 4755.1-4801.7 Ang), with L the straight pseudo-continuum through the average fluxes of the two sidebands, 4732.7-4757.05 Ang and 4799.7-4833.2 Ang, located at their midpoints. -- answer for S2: 0.14 mag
